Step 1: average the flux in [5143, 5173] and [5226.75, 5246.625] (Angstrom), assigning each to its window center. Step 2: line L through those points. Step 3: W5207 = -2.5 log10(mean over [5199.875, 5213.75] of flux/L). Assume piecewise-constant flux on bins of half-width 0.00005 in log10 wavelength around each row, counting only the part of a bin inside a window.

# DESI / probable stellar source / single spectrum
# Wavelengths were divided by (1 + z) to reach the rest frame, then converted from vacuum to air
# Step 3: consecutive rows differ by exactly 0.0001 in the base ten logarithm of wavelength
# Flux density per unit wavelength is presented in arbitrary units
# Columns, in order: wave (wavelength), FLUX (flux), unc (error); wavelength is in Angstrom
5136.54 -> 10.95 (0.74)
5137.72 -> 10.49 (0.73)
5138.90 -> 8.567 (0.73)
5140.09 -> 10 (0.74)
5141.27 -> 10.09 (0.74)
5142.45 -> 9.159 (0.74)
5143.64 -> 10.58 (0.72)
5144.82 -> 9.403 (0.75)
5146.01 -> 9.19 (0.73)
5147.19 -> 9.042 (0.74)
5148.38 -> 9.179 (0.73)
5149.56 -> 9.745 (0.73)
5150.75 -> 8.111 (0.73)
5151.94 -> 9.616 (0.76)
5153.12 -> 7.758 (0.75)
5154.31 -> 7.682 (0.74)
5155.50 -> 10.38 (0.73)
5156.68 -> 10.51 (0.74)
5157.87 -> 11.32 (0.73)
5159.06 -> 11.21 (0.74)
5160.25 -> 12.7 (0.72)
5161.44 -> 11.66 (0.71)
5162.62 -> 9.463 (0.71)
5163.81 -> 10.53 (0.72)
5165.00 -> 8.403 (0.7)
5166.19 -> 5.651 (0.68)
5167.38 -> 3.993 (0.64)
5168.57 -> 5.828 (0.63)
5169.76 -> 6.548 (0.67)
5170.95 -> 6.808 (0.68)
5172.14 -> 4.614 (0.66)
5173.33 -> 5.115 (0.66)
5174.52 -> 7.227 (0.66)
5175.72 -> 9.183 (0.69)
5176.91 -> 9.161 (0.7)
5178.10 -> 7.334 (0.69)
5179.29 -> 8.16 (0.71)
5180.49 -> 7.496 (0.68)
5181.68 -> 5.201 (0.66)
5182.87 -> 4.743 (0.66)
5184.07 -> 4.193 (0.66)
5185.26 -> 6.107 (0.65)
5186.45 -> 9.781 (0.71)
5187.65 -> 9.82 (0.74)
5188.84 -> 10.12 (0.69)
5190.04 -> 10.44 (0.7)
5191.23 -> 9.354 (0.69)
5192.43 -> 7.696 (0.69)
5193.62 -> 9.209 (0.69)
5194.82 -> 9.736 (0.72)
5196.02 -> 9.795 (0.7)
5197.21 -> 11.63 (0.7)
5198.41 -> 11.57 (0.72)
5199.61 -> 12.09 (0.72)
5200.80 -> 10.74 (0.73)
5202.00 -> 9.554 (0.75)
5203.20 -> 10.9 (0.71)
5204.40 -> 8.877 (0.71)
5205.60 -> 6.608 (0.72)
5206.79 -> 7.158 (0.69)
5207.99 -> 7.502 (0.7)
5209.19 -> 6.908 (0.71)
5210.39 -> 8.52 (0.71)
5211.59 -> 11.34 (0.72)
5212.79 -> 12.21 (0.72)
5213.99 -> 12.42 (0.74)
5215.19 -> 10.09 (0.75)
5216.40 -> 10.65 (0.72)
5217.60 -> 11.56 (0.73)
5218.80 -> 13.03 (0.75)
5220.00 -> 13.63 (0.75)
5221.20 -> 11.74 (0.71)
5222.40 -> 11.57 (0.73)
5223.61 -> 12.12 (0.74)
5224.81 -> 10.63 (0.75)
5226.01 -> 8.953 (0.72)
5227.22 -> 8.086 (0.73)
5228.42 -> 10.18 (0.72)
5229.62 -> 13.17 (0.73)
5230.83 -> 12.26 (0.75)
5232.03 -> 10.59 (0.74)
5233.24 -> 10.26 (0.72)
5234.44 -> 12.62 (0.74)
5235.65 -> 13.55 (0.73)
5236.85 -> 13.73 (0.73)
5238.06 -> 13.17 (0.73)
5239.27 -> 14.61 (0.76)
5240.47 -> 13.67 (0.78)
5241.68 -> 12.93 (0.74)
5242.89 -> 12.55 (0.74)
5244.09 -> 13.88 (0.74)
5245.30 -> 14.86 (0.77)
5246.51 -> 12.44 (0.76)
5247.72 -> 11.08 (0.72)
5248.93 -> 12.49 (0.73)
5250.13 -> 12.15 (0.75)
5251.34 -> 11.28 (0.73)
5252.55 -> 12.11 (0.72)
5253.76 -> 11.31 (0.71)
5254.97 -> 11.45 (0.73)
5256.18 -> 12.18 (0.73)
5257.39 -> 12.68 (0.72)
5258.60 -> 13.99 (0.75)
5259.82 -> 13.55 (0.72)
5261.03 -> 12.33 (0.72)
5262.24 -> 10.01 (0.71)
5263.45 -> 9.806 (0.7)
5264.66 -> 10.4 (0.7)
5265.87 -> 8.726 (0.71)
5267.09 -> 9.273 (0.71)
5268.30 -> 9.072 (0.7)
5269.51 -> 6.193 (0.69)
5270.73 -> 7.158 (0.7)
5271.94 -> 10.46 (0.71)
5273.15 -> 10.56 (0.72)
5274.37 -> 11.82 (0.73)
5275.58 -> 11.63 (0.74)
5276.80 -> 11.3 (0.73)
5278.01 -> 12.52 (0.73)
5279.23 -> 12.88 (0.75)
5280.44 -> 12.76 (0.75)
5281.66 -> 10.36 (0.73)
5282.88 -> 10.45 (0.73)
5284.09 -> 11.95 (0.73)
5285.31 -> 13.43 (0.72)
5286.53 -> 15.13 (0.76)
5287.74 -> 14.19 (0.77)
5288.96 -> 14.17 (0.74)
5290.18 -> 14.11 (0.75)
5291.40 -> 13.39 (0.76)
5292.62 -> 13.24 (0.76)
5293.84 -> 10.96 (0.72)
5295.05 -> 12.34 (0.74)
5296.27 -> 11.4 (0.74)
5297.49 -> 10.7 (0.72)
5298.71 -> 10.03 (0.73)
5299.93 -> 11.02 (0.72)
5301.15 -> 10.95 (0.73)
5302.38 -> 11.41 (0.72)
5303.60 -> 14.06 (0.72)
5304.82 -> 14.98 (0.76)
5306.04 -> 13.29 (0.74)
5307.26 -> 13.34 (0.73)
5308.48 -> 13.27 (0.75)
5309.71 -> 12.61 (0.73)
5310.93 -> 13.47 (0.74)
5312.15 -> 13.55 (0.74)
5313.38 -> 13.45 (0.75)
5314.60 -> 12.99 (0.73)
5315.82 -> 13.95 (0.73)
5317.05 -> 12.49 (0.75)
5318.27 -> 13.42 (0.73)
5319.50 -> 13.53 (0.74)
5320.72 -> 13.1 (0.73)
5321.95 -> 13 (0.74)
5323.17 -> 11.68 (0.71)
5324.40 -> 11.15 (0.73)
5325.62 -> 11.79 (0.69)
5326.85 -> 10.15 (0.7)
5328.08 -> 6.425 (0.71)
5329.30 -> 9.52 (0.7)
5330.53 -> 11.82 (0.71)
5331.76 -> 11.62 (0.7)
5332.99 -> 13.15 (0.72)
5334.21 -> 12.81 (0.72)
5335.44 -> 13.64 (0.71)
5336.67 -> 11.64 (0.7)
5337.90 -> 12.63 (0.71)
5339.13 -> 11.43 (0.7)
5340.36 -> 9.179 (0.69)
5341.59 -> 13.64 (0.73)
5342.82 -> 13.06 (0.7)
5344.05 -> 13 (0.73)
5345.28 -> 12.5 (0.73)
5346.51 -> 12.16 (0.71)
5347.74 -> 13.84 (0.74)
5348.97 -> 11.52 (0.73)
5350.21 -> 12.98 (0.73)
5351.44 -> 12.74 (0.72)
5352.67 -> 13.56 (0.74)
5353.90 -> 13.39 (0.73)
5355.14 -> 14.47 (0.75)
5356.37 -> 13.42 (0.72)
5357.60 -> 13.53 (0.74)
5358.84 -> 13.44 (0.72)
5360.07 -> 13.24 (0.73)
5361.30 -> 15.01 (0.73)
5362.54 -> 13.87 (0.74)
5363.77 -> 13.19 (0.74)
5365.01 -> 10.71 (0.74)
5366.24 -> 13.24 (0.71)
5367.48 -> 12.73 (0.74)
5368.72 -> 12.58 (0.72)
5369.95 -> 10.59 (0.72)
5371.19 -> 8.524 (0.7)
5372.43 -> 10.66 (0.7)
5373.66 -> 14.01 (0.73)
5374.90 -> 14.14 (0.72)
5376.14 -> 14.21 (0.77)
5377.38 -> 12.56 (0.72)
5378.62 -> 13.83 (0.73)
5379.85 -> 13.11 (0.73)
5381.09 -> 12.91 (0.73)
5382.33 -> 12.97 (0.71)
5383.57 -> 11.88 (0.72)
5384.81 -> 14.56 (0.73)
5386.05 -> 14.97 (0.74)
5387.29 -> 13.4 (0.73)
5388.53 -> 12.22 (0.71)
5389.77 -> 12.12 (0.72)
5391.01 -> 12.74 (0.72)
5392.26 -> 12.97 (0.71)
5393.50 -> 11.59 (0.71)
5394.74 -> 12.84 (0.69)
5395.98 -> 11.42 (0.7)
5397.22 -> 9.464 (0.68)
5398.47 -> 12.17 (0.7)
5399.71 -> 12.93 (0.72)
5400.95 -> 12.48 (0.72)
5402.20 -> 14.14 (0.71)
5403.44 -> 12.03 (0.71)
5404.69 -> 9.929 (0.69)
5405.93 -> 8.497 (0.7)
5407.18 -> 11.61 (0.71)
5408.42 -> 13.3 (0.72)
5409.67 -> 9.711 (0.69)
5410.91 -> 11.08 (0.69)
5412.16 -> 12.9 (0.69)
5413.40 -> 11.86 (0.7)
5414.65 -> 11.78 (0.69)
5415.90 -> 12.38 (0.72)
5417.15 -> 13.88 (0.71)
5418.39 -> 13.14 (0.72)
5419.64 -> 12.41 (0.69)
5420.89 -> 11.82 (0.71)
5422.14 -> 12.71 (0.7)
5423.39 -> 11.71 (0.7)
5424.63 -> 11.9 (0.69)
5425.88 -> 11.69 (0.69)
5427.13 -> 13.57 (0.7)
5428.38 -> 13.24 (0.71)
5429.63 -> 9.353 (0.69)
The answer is 0.19 mag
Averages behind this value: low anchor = 8.76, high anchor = 12.5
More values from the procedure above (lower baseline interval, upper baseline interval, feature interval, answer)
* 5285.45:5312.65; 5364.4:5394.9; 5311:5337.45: 0.05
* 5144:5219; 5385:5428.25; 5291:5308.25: -0.15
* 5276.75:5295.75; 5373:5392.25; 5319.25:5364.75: 0.05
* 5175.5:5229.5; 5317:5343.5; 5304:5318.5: -0.17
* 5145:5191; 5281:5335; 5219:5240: -0.18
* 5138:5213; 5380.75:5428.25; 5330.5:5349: -0.10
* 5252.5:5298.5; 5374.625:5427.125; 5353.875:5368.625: -0.10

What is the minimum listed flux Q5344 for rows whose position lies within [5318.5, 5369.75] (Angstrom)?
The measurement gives 6.425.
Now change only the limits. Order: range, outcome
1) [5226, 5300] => 6.193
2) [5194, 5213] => 6.608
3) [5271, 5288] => 10.36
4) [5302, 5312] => 11.41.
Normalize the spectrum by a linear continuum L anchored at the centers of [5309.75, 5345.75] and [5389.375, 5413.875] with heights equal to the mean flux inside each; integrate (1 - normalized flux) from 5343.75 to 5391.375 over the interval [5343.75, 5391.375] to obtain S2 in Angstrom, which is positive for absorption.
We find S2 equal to -3.8 Angstrom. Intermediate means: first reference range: 12.2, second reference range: 11.8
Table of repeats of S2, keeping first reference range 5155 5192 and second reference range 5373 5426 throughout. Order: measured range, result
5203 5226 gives -3.6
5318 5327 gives -1.1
